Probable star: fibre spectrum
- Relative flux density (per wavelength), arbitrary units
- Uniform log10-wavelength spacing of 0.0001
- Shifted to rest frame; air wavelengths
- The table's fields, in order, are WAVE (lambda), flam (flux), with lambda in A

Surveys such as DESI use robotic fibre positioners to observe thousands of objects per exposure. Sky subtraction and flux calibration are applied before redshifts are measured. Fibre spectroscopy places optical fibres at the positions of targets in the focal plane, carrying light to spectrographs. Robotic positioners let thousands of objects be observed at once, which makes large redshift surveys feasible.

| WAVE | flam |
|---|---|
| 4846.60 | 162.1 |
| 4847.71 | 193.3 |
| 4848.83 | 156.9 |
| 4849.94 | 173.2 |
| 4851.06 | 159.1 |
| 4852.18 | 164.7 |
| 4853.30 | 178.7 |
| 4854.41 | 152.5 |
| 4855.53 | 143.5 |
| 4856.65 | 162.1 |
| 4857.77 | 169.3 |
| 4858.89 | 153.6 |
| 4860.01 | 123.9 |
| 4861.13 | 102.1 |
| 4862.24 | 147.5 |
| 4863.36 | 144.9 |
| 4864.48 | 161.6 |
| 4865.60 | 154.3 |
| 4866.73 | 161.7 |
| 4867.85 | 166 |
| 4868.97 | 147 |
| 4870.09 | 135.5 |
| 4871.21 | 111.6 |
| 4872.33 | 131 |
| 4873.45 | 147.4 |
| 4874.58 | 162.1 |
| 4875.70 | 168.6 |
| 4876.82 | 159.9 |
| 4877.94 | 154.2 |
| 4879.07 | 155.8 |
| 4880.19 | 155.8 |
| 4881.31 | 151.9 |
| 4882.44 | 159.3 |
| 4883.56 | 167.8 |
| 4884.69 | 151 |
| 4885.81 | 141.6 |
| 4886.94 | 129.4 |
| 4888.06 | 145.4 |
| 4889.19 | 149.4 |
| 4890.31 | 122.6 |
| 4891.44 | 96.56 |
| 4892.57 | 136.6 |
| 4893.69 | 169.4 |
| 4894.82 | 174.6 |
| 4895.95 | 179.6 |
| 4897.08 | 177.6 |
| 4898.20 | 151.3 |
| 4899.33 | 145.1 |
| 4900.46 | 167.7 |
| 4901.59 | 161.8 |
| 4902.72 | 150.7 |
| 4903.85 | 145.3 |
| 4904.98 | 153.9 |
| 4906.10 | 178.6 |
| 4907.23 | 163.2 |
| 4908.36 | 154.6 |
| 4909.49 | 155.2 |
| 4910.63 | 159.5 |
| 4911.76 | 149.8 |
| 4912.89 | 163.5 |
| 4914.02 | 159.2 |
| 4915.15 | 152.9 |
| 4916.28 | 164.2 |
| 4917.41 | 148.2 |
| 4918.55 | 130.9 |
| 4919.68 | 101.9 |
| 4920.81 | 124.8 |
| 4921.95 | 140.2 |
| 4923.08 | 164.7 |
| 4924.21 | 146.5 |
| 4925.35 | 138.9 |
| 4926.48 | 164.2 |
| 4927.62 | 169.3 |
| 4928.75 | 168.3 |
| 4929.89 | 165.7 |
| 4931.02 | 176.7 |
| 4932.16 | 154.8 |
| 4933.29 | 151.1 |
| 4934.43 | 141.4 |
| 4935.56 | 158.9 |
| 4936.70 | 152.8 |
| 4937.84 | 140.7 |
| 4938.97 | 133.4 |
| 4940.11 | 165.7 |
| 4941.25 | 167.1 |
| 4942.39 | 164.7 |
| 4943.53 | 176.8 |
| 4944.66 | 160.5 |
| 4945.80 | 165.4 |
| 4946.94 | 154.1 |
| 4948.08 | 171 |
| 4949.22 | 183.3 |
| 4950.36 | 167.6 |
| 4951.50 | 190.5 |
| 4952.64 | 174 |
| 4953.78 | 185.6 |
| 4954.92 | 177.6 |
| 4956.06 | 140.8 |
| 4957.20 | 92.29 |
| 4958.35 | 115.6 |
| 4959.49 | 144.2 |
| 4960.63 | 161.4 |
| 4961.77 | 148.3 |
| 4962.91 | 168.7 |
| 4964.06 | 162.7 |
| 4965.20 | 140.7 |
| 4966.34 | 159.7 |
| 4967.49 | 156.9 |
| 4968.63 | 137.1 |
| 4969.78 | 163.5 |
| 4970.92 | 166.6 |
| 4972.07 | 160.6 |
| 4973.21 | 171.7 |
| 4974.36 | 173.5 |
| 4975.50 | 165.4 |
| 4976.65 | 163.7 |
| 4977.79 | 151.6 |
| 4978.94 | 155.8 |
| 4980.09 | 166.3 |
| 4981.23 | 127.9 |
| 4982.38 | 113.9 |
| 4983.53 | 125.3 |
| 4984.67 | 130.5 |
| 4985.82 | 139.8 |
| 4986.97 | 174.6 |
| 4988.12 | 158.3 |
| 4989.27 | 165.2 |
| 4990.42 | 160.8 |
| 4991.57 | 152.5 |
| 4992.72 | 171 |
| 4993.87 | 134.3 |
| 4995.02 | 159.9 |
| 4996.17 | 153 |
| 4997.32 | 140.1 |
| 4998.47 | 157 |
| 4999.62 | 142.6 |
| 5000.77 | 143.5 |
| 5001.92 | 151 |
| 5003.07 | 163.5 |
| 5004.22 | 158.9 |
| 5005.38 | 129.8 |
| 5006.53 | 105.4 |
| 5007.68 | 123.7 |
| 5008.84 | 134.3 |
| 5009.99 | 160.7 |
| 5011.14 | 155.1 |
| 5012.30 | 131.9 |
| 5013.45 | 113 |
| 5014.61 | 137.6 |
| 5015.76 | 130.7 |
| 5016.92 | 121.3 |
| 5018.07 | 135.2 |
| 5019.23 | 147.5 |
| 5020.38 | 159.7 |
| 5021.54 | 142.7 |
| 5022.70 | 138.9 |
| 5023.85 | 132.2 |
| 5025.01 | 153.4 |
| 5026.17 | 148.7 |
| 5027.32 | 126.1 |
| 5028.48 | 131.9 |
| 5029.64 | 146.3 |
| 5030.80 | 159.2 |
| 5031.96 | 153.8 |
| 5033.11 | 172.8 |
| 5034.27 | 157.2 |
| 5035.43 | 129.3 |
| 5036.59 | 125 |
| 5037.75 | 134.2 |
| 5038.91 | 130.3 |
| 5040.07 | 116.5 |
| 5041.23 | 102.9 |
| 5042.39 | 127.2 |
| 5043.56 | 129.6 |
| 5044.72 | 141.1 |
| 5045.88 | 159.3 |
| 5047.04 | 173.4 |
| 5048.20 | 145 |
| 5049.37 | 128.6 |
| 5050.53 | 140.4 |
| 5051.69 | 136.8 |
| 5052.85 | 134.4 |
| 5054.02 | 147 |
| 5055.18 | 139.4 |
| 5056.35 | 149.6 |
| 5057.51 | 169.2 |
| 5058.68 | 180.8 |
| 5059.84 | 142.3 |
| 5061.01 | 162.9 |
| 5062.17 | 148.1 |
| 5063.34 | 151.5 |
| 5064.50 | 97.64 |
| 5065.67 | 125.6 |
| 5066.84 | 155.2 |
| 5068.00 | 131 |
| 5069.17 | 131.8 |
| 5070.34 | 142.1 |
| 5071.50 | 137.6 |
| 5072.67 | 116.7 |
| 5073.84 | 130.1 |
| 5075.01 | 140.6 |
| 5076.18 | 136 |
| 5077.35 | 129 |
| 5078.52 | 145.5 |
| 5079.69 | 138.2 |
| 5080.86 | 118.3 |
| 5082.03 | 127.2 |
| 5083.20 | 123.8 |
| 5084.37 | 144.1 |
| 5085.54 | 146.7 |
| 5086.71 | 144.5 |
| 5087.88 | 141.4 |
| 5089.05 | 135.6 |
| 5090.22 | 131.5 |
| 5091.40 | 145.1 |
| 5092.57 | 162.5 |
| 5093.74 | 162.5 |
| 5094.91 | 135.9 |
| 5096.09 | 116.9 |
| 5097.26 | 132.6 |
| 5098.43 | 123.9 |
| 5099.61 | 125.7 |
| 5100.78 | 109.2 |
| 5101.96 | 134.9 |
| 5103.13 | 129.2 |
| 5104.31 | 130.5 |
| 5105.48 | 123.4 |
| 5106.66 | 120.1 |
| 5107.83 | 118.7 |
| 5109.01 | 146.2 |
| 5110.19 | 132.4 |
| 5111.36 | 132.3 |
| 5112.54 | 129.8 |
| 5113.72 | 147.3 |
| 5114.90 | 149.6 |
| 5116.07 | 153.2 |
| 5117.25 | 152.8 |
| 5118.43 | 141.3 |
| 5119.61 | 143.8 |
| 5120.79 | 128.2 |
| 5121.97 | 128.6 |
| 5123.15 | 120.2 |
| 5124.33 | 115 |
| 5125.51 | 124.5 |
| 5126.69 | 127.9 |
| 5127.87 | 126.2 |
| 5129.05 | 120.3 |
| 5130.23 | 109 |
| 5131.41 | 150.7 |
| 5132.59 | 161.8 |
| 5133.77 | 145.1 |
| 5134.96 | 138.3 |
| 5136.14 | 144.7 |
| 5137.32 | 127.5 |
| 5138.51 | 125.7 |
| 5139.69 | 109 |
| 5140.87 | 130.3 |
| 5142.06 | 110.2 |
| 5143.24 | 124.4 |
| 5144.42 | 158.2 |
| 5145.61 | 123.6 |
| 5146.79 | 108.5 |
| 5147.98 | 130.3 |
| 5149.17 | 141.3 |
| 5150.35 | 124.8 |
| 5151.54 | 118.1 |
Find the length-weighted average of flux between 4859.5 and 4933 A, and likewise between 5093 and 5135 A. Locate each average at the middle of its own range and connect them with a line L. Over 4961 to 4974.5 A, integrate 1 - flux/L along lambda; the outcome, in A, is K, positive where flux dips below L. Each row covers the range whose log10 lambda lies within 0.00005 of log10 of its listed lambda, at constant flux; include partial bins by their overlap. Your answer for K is -1.3 A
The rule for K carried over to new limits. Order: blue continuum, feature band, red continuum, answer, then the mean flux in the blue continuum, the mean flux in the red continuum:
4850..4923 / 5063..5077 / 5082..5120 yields 0.6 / 151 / 136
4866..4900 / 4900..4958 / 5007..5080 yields -3.6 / 150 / 140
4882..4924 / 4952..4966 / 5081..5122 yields -0.4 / 151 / 136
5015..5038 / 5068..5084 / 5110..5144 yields 0.6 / 142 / 133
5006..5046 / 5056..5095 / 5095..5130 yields -2.1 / 137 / 130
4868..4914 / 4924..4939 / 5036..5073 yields -0.6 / 152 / 139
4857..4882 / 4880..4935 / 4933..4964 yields 0.2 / 149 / 158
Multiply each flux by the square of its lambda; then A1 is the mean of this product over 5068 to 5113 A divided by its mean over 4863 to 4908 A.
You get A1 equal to 1.0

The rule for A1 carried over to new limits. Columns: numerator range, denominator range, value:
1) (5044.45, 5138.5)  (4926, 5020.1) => 0.94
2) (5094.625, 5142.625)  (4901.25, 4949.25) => 0.91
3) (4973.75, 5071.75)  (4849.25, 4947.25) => 0.99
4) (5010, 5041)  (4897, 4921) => 0.96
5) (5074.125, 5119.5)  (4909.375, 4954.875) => 0.92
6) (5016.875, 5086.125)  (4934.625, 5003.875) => 0.93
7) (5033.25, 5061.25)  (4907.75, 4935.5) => 0.98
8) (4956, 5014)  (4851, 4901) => 1.03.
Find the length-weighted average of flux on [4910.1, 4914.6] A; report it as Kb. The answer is 158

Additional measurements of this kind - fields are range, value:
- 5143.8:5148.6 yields 130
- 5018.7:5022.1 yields 150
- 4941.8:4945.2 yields 168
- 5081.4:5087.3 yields 137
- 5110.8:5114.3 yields 136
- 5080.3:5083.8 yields 123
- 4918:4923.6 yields 132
